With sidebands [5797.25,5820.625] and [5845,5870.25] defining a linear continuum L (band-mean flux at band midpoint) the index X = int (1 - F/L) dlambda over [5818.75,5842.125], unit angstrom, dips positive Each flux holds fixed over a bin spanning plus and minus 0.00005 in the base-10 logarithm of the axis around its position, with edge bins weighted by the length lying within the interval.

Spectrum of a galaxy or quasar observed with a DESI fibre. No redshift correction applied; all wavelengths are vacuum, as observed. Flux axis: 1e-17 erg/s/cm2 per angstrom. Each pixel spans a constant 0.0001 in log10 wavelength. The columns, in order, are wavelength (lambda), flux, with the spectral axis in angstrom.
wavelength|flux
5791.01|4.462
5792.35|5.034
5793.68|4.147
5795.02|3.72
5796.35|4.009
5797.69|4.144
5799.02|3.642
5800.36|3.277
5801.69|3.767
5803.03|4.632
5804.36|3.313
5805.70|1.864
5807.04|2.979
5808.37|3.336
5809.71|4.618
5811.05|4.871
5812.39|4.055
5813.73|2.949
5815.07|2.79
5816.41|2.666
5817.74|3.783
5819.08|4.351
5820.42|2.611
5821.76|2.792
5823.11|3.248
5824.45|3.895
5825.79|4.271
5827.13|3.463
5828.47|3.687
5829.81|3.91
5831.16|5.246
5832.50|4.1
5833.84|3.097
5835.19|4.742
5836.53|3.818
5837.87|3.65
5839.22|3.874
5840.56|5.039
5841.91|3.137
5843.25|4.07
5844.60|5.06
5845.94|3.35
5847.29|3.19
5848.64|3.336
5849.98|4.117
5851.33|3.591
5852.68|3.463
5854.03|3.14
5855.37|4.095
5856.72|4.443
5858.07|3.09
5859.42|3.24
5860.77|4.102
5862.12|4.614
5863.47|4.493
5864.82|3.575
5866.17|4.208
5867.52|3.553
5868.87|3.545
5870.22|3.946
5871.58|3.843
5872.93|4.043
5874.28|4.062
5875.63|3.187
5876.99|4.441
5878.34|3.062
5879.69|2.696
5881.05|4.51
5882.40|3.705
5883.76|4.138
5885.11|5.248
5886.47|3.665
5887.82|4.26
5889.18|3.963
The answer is -1.3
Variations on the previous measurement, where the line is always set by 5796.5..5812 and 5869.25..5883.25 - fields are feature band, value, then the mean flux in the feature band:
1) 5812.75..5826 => 1.4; 3.32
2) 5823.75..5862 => -1.6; 3.88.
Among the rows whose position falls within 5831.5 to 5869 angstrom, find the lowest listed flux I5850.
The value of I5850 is 3.09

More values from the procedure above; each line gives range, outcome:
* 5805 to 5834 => 1.864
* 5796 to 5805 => 3.277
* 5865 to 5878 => 3.187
